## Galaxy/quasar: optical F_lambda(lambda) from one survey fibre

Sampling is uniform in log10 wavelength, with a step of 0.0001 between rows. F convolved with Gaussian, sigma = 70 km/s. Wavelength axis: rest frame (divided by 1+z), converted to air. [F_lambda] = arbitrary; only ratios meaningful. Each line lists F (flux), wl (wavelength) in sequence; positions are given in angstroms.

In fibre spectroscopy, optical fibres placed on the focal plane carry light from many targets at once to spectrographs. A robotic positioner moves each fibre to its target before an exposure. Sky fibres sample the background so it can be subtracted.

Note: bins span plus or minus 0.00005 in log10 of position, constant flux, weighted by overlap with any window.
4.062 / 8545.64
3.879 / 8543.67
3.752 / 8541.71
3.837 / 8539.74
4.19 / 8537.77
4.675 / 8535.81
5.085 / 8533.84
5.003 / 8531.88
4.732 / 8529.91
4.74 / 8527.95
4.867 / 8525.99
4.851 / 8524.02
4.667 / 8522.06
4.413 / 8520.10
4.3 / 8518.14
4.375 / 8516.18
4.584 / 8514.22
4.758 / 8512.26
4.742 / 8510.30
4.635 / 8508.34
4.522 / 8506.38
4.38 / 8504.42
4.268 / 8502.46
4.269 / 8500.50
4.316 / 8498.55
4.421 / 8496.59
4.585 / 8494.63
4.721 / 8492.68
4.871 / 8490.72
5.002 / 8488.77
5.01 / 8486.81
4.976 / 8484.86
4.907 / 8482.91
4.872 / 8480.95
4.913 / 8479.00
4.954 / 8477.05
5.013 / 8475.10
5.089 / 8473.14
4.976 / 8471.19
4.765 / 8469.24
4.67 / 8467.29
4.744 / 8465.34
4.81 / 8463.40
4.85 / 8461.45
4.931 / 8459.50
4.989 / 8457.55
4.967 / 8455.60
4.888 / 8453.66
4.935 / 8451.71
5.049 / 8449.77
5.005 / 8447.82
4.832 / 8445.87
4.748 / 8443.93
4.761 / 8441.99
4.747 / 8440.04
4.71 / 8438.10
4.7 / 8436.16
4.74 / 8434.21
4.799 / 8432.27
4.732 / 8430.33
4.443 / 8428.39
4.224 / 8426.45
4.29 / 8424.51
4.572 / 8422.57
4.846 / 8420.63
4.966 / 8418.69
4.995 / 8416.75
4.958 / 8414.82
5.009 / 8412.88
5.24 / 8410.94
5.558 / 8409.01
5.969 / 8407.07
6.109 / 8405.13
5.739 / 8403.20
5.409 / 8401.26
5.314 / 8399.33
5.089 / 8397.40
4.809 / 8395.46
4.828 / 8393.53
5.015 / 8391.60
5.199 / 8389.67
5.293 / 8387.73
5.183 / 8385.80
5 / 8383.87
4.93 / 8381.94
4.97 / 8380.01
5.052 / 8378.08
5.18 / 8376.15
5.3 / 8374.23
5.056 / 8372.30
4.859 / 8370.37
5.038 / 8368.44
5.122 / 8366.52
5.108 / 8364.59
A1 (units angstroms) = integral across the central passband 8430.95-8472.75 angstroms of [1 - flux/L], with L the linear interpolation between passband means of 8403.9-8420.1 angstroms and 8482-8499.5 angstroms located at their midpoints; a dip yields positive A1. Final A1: 1.7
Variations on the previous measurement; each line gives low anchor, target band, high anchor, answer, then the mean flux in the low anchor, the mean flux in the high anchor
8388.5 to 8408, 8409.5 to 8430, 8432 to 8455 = 1.33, 5.35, 4.83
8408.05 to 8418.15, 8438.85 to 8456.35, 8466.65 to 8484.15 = 0.48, 5.15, 4.91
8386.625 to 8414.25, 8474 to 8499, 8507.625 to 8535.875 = 0.28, 5.32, 4.7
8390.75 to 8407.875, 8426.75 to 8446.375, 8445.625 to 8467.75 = 1.38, 5.36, 4.9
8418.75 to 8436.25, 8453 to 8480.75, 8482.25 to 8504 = -1.55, 4.61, 4.66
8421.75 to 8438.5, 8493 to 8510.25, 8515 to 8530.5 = 0.58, 4.57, 4.62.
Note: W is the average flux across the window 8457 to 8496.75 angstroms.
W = 4.87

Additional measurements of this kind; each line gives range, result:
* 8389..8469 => 4.95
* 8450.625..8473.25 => 4.88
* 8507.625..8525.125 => 4.59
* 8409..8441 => 4.77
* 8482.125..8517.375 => 4.63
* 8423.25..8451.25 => 4.7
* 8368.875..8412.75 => 5.23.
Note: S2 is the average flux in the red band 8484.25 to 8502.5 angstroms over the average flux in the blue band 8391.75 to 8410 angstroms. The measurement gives 0.86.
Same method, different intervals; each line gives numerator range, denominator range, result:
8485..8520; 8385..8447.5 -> 0.92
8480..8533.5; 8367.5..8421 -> 0.90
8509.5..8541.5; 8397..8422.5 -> 0.87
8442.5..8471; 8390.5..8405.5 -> 0.93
